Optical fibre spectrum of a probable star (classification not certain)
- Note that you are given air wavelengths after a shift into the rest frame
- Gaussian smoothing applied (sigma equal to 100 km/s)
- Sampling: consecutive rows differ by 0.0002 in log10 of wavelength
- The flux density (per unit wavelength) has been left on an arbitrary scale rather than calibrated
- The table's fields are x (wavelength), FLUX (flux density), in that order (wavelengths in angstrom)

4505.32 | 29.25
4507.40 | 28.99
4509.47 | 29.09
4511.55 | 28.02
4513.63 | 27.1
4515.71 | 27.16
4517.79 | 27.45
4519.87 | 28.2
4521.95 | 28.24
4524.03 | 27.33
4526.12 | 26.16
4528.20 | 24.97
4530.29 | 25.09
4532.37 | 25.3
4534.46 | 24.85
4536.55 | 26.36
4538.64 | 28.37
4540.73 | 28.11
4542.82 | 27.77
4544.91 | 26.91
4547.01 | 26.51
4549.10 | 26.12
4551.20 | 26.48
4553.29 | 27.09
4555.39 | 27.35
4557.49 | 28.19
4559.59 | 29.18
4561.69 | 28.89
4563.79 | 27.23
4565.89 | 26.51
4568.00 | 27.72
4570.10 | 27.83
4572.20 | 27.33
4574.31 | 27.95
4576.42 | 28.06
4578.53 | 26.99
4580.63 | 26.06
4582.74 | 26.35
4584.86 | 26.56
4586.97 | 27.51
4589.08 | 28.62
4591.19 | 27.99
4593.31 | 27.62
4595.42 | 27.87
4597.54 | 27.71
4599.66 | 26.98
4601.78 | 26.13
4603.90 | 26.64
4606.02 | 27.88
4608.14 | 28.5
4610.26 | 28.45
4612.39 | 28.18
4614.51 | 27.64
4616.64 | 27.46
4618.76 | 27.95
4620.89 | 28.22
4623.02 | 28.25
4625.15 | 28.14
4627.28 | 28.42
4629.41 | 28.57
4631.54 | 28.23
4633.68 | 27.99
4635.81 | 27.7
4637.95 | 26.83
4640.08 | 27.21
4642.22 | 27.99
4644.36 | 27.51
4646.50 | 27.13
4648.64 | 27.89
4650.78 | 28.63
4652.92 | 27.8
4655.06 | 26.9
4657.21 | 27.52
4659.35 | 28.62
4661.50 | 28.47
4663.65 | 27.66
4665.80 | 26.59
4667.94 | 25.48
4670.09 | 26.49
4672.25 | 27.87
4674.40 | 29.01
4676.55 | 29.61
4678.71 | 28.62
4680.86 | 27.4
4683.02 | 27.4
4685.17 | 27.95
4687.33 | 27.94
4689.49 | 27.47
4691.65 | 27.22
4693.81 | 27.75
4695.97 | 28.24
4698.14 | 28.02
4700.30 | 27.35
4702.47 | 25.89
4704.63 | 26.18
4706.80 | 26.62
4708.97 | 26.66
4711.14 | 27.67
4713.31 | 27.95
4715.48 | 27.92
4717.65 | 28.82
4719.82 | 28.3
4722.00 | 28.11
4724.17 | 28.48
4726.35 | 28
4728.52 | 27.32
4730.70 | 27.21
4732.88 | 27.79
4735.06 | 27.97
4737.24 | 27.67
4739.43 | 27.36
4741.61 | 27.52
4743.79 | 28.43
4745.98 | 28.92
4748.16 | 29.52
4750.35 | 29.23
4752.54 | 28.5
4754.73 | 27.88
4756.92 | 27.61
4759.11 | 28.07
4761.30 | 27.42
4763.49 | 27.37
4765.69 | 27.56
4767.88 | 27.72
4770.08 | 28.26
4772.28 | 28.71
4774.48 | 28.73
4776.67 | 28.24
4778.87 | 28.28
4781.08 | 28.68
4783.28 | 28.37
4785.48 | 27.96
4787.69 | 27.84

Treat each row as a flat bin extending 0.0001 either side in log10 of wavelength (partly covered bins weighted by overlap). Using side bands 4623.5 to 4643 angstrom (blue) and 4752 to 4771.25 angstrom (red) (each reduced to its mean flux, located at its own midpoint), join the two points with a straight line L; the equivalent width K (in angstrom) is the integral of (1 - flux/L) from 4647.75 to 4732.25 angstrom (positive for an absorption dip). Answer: 0.6 angstrom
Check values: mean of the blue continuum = 27.9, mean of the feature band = 27.7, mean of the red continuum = 27.8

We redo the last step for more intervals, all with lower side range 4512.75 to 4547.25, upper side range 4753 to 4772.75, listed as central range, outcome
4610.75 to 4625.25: -0.4 angstrom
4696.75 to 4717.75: 0.3 angstrom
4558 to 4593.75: -0.7 angstrom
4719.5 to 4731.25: -0.1 angstrom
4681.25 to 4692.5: 0.0 angstrom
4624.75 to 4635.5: -0.4 angstrom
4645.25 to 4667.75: -0.2 angstrom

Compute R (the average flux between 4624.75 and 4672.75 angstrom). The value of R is 27.6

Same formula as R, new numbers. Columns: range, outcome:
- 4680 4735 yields 27.6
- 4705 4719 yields 27.5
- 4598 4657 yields 27.7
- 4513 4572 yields 27.1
